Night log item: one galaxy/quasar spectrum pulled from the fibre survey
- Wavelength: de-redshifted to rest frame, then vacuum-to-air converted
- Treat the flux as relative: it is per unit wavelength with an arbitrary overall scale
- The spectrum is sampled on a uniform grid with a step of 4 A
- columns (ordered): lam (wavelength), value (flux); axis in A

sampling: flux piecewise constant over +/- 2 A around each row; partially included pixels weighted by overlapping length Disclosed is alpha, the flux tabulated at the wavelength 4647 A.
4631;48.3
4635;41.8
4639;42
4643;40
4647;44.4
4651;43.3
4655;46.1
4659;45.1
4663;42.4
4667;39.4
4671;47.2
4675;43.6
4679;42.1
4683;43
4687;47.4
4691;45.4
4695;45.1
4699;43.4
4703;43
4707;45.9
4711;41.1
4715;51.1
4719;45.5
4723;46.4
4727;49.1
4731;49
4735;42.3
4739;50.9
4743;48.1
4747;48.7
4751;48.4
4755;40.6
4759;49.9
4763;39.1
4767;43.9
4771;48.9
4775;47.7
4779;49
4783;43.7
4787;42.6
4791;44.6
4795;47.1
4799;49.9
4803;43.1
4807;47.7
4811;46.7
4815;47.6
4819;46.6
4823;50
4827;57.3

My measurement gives 44.4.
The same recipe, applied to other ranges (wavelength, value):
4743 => 48.1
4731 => 49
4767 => 43.9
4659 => 45.1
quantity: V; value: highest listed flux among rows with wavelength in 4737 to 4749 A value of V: 50.9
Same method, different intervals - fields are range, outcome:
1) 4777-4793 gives 49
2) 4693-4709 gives 45.9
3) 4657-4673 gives 47.2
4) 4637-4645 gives 42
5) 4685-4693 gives 47.4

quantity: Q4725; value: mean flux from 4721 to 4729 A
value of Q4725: 47.8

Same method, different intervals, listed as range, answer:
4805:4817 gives 47.3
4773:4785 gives 46.8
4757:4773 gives 45.5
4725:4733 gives 49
